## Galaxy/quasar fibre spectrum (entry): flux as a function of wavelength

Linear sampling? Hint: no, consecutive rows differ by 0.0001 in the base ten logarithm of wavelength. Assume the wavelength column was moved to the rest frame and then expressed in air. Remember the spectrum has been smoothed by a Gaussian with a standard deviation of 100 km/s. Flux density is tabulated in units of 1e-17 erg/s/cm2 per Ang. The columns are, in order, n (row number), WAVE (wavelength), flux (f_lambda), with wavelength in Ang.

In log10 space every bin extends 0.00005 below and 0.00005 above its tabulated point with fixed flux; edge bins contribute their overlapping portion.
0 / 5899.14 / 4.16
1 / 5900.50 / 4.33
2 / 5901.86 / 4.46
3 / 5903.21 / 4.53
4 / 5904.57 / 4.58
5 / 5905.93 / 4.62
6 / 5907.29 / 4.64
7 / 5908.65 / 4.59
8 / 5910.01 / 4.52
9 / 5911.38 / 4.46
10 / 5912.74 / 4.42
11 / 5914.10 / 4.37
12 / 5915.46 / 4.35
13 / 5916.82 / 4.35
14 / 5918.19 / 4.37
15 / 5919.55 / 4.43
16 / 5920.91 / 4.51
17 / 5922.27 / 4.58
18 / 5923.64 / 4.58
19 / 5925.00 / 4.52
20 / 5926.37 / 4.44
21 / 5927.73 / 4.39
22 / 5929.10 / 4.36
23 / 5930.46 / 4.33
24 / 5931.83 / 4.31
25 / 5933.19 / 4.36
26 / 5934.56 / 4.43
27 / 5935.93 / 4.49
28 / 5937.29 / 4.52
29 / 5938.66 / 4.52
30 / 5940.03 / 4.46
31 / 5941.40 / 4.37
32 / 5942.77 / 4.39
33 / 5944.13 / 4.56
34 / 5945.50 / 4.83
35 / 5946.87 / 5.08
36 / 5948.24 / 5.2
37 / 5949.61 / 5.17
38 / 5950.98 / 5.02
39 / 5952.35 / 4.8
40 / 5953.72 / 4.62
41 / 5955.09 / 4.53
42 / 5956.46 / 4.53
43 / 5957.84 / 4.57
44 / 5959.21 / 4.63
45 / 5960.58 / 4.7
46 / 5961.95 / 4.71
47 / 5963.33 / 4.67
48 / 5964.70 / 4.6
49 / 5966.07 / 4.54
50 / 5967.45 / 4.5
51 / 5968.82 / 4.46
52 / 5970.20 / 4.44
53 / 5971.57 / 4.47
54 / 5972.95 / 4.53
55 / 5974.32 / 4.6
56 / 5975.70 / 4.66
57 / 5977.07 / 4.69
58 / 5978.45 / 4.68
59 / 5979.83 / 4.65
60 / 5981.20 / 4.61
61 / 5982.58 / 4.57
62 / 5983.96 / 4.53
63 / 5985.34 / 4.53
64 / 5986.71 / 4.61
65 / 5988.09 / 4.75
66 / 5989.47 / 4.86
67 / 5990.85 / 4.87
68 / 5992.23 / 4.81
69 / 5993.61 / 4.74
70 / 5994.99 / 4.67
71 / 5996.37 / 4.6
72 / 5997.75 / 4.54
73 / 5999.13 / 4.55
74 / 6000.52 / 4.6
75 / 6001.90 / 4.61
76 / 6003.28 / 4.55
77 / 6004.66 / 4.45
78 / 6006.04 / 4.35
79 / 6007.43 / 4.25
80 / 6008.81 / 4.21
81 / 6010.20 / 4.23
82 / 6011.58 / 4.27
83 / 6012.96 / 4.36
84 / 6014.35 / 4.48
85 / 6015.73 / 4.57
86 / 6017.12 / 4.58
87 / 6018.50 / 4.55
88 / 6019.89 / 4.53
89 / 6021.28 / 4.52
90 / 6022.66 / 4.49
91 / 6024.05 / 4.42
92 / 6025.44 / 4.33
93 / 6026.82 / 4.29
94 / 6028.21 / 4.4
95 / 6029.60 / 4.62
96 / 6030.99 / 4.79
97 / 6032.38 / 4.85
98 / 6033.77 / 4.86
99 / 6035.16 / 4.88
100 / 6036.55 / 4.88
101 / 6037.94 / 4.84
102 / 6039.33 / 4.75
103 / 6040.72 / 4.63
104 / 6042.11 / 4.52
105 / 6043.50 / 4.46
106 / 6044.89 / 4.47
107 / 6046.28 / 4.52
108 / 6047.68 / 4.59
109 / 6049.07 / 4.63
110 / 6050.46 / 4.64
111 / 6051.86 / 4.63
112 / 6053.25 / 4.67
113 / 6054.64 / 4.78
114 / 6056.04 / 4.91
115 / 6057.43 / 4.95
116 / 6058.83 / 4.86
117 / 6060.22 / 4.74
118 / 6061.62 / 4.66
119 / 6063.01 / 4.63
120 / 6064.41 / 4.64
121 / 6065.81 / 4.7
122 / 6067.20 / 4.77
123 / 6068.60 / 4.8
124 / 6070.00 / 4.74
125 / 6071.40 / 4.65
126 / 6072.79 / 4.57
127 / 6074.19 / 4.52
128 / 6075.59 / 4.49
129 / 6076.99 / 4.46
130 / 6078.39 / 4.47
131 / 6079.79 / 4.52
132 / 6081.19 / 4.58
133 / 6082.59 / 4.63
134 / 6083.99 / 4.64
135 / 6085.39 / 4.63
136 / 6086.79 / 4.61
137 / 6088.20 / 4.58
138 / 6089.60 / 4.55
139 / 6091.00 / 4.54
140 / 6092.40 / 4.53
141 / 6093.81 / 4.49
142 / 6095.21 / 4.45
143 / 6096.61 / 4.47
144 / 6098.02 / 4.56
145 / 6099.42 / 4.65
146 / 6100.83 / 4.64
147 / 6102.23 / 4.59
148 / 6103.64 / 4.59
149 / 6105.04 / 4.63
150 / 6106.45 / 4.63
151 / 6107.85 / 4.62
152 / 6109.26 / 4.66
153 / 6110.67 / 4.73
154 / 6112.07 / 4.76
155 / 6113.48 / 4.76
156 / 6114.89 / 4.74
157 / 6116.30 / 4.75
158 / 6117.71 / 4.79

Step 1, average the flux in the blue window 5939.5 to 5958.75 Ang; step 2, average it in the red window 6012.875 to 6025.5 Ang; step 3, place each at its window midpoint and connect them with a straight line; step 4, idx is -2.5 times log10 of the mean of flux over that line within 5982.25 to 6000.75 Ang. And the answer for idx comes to -0.02 mag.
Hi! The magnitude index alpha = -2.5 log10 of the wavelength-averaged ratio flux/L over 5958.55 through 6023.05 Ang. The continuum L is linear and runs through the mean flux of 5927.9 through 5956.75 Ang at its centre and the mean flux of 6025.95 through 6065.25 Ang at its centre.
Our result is 0.019 mag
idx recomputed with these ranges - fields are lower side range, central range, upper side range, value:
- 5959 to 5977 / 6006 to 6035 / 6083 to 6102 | 0.022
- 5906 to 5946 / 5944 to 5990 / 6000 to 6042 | -0.042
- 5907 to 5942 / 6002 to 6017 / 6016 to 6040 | 0.048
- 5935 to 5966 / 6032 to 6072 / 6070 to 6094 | -0.029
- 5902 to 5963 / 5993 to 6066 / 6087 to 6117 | 0.001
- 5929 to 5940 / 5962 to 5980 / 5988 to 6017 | -0.023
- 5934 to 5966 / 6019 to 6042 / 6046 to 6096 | 0.004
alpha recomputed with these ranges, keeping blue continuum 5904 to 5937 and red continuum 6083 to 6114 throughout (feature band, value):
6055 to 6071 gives -0.043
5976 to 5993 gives -0.040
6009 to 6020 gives 0.025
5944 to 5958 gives -0.080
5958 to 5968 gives -0.030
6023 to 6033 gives 0.006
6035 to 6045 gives -0.030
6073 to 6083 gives 0.016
